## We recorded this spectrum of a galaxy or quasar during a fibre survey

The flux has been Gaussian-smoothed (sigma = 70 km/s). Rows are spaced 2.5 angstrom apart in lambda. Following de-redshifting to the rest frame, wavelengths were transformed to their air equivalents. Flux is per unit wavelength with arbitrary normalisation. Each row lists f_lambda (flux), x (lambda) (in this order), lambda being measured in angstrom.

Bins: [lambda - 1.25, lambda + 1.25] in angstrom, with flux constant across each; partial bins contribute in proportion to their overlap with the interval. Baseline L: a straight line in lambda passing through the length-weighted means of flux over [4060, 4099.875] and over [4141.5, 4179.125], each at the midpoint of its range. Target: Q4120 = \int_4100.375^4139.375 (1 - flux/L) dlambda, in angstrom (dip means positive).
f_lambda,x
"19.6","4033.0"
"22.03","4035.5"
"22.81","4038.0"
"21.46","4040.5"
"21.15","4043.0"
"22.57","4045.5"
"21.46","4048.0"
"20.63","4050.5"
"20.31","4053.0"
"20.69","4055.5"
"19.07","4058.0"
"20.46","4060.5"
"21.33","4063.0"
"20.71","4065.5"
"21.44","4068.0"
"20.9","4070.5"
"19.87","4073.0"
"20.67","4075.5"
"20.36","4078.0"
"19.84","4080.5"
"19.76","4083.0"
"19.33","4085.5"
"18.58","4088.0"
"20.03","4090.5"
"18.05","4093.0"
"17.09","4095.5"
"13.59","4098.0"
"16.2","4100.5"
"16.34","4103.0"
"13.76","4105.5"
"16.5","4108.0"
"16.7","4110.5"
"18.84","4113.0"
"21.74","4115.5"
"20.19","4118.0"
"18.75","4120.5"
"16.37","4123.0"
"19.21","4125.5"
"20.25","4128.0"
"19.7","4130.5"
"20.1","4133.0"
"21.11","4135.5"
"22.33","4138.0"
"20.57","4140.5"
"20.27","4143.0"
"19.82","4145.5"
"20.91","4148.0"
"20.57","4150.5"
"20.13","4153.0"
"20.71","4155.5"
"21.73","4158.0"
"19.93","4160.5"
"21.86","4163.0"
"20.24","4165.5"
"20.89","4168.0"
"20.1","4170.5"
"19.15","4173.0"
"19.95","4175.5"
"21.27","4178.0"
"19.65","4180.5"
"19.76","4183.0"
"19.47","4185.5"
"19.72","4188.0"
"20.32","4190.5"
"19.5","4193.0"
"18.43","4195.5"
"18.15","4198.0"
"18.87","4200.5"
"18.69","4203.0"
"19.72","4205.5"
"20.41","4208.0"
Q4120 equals 2.5 angstrom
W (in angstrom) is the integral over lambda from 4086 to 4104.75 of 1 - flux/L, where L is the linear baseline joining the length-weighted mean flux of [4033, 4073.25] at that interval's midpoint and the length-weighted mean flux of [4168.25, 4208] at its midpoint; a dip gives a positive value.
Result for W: 3.2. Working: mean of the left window 21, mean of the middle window 17.1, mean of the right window 19.6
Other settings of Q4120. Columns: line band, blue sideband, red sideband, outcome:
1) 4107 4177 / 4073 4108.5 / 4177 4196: -3.8 angstrom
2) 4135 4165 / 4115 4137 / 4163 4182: -1.2 angstrom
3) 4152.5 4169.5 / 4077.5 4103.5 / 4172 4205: -1.5 angstrom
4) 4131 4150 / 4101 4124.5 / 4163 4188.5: -2.0 angstrom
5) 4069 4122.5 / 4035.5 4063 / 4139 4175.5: 6.2 angstrom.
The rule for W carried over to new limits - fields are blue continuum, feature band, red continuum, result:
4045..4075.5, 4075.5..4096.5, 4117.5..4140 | 1.2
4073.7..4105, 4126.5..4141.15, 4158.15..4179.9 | -0.9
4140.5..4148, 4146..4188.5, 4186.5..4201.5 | -1.3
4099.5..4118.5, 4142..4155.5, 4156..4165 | -0.1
